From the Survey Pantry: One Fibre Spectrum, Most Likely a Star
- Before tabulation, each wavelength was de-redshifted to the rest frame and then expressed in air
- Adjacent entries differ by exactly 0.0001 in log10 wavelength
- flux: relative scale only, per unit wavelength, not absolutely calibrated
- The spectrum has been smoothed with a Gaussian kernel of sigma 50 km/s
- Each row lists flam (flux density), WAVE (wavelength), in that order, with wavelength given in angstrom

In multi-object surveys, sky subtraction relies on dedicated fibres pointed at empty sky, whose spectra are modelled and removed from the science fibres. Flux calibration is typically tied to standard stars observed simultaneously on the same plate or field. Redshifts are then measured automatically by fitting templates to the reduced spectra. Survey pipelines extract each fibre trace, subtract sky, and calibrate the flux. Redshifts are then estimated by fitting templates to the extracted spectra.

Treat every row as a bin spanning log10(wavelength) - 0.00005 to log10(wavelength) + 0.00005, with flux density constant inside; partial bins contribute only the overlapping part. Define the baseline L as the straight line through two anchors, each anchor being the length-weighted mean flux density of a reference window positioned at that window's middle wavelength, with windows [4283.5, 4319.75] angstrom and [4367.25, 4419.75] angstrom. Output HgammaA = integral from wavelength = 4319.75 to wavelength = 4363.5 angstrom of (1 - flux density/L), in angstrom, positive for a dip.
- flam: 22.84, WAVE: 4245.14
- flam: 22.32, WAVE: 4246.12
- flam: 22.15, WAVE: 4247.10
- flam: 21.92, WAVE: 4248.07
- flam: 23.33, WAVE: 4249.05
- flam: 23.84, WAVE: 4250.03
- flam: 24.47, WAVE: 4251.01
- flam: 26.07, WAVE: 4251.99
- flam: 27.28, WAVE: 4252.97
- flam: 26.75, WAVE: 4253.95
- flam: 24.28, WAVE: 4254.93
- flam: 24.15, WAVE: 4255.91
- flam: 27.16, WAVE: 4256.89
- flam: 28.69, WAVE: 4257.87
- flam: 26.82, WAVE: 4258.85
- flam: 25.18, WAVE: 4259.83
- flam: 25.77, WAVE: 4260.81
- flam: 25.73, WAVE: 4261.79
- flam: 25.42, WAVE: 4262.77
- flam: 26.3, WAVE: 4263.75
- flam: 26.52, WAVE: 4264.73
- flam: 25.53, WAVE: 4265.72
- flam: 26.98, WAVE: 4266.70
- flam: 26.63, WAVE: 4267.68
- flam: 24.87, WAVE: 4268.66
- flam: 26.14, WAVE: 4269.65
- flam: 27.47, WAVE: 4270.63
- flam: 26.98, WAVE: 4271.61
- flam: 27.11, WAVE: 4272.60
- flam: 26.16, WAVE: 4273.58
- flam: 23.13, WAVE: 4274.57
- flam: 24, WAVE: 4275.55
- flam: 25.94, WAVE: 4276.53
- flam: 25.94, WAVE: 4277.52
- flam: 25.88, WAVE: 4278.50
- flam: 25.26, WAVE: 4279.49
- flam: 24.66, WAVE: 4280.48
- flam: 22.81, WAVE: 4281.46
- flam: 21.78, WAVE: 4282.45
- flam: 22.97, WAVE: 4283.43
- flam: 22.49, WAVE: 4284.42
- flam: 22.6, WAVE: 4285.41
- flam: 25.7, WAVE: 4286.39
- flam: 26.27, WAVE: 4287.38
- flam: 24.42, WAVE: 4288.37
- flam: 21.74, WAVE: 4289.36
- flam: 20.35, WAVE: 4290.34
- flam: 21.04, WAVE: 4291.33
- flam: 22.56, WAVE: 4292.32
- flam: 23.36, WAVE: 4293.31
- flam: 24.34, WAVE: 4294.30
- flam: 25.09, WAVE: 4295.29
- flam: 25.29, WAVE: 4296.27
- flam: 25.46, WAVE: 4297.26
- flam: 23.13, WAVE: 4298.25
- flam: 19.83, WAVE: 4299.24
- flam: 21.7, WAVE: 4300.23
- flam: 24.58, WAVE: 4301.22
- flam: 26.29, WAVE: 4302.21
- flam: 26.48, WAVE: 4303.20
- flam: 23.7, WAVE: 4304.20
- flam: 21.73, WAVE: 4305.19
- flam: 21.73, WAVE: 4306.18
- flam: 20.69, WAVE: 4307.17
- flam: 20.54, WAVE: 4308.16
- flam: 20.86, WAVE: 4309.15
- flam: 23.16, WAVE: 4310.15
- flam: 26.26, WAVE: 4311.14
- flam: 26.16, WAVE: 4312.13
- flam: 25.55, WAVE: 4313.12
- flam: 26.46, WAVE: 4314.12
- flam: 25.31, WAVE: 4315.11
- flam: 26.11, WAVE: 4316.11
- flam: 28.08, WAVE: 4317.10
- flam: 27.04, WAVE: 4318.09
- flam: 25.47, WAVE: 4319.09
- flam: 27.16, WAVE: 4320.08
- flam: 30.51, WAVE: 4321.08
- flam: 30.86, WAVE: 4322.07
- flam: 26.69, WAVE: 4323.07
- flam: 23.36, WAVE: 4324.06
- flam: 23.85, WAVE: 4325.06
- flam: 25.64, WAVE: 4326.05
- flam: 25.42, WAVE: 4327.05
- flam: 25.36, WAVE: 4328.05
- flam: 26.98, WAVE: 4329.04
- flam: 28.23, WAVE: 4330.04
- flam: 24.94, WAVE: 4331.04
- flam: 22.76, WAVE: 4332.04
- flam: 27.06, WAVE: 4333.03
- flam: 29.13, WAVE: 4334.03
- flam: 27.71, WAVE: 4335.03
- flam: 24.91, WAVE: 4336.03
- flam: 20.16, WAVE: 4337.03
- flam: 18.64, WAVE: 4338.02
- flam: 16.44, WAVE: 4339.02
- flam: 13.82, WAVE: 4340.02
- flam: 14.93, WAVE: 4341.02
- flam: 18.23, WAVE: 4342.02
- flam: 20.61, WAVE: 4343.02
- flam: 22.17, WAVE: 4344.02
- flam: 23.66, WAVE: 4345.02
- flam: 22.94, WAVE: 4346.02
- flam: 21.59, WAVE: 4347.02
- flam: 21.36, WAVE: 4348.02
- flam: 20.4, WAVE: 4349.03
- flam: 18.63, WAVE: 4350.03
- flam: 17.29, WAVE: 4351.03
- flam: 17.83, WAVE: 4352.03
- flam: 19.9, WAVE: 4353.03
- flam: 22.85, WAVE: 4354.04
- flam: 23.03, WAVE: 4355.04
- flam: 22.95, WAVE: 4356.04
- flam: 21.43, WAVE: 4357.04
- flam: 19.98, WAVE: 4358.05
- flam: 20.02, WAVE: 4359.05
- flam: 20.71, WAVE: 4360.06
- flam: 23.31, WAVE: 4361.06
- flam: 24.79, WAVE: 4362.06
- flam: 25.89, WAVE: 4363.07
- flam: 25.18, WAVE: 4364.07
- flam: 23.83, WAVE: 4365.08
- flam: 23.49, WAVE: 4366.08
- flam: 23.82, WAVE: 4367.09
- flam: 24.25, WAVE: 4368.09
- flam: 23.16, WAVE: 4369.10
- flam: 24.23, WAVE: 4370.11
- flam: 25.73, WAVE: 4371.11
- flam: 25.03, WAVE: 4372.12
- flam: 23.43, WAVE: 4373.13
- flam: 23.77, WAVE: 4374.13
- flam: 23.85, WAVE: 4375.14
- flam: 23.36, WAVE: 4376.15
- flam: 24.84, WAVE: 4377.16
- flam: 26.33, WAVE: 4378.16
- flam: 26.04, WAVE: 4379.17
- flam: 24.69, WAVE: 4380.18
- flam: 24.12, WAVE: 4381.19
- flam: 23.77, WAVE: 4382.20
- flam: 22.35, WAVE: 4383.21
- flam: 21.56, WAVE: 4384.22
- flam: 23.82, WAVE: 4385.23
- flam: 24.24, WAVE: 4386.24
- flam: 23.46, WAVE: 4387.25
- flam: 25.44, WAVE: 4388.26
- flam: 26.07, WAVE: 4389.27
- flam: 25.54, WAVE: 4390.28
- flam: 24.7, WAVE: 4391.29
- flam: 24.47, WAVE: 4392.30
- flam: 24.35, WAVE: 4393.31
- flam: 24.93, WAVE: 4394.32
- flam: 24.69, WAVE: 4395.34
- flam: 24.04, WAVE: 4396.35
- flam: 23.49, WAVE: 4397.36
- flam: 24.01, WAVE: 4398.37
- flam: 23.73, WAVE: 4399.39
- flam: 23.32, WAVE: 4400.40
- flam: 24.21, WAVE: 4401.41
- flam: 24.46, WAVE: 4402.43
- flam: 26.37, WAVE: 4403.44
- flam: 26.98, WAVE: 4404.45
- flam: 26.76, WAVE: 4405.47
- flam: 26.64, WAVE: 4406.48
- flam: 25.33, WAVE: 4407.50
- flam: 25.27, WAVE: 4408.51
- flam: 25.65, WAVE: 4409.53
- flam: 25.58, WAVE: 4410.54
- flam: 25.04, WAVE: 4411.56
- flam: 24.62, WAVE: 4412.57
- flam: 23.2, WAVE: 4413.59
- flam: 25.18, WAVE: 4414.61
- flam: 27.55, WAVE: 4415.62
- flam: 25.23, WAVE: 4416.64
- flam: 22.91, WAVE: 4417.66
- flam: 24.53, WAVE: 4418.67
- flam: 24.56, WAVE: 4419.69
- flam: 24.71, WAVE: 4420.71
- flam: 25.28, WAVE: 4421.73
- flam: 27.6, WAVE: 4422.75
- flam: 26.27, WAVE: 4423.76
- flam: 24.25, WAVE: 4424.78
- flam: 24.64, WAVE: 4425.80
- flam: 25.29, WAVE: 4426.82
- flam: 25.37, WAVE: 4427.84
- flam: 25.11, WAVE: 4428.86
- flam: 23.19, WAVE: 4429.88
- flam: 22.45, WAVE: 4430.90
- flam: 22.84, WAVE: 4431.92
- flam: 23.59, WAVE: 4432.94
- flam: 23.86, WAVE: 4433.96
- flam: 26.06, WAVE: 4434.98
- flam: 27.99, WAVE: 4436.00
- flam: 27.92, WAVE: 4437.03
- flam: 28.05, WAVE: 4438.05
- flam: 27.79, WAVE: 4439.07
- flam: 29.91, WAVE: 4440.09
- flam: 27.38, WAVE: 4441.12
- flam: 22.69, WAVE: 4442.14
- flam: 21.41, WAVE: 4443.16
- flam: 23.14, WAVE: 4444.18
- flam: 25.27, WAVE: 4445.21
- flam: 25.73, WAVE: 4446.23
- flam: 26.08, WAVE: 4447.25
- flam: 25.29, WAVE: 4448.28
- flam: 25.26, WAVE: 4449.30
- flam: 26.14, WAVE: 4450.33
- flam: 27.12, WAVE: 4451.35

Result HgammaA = 2.6 angstrom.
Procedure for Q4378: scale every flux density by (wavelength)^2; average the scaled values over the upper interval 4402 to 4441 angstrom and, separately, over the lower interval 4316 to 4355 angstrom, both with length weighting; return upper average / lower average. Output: 1.14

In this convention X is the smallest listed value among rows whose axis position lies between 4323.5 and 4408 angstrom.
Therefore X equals 13.82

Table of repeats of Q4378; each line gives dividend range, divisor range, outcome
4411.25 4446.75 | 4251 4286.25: 1.06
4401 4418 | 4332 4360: 1.24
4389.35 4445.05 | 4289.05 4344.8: 1.10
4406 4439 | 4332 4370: 1.19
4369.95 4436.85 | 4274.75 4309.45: 1.11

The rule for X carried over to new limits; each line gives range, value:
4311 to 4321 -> 25.31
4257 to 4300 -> 19.83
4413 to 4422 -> 22.91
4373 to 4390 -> 21.56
